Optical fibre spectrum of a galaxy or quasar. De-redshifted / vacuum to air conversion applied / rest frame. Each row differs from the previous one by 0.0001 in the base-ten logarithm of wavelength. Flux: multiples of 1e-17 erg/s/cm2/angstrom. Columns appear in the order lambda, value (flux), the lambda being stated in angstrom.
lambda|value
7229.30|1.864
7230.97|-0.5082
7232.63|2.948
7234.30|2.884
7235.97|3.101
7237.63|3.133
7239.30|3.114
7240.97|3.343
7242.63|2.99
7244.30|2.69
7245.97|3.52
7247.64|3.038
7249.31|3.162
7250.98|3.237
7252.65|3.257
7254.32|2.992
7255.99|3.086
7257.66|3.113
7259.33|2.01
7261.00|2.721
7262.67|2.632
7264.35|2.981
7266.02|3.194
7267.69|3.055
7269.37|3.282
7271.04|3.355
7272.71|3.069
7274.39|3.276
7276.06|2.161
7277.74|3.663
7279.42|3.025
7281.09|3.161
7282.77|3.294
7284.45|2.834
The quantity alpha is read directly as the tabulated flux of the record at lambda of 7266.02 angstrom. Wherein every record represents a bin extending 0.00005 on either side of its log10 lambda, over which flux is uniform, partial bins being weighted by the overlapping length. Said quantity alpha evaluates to 3.194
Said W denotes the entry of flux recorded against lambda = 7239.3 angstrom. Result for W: 3.114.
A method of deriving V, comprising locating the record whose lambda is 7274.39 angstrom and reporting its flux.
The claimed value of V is 3.276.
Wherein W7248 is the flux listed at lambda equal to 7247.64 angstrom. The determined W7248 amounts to 3.038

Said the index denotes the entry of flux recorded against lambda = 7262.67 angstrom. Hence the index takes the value 2.632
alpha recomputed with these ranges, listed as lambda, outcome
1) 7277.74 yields 3.663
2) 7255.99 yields 3.086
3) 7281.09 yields 3.161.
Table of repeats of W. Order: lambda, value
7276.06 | 2.161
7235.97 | 3.101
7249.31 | 3.162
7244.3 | 2.69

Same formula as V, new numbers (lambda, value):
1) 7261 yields 2.721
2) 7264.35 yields 2.981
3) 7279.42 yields 3.025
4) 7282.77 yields 3.294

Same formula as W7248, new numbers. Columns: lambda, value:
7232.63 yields 2.948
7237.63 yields 3.133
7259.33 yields 2.01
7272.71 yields 3.069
